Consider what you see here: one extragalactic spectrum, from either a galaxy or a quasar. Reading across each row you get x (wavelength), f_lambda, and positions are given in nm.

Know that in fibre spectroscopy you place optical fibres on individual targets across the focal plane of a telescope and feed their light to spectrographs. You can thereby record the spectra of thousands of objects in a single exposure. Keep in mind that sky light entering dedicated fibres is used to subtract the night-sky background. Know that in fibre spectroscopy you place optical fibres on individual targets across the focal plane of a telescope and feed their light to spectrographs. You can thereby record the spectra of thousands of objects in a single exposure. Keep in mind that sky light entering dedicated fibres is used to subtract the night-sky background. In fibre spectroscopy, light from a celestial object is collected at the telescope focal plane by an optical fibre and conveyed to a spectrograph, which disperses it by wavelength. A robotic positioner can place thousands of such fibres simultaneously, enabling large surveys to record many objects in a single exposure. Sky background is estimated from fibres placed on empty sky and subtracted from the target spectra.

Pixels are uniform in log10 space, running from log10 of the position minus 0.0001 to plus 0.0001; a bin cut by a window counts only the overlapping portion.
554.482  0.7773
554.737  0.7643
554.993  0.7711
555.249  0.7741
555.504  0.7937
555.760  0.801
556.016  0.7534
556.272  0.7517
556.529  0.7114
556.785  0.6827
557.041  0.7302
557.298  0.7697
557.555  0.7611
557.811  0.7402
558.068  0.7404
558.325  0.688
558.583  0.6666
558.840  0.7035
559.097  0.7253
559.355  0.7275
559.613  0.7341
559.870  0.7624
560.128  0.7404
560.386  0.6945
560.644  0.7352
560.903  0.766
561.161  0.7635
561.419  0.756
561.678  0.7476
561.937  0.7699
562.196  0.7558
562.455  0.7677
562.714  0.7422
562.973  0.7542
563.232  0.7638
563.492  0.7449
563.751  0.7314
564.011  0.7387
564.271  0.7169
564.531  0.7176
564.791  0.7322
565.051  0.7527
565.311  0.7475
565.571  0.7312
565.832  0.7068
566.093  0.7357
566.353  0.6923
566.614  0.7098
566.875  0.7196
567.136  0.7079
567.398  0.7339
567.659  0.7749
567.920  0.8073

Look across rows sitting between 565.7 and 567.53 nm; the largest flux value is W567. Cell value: 0.7357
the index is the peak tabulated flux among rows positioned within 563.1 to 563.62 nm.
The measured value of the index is 0.7638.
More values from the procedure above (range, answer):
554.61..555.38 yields 0.7741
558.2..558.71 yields 0.688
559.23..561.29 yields 0.766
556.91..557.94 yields 0.7697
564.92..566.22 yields 0.7527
